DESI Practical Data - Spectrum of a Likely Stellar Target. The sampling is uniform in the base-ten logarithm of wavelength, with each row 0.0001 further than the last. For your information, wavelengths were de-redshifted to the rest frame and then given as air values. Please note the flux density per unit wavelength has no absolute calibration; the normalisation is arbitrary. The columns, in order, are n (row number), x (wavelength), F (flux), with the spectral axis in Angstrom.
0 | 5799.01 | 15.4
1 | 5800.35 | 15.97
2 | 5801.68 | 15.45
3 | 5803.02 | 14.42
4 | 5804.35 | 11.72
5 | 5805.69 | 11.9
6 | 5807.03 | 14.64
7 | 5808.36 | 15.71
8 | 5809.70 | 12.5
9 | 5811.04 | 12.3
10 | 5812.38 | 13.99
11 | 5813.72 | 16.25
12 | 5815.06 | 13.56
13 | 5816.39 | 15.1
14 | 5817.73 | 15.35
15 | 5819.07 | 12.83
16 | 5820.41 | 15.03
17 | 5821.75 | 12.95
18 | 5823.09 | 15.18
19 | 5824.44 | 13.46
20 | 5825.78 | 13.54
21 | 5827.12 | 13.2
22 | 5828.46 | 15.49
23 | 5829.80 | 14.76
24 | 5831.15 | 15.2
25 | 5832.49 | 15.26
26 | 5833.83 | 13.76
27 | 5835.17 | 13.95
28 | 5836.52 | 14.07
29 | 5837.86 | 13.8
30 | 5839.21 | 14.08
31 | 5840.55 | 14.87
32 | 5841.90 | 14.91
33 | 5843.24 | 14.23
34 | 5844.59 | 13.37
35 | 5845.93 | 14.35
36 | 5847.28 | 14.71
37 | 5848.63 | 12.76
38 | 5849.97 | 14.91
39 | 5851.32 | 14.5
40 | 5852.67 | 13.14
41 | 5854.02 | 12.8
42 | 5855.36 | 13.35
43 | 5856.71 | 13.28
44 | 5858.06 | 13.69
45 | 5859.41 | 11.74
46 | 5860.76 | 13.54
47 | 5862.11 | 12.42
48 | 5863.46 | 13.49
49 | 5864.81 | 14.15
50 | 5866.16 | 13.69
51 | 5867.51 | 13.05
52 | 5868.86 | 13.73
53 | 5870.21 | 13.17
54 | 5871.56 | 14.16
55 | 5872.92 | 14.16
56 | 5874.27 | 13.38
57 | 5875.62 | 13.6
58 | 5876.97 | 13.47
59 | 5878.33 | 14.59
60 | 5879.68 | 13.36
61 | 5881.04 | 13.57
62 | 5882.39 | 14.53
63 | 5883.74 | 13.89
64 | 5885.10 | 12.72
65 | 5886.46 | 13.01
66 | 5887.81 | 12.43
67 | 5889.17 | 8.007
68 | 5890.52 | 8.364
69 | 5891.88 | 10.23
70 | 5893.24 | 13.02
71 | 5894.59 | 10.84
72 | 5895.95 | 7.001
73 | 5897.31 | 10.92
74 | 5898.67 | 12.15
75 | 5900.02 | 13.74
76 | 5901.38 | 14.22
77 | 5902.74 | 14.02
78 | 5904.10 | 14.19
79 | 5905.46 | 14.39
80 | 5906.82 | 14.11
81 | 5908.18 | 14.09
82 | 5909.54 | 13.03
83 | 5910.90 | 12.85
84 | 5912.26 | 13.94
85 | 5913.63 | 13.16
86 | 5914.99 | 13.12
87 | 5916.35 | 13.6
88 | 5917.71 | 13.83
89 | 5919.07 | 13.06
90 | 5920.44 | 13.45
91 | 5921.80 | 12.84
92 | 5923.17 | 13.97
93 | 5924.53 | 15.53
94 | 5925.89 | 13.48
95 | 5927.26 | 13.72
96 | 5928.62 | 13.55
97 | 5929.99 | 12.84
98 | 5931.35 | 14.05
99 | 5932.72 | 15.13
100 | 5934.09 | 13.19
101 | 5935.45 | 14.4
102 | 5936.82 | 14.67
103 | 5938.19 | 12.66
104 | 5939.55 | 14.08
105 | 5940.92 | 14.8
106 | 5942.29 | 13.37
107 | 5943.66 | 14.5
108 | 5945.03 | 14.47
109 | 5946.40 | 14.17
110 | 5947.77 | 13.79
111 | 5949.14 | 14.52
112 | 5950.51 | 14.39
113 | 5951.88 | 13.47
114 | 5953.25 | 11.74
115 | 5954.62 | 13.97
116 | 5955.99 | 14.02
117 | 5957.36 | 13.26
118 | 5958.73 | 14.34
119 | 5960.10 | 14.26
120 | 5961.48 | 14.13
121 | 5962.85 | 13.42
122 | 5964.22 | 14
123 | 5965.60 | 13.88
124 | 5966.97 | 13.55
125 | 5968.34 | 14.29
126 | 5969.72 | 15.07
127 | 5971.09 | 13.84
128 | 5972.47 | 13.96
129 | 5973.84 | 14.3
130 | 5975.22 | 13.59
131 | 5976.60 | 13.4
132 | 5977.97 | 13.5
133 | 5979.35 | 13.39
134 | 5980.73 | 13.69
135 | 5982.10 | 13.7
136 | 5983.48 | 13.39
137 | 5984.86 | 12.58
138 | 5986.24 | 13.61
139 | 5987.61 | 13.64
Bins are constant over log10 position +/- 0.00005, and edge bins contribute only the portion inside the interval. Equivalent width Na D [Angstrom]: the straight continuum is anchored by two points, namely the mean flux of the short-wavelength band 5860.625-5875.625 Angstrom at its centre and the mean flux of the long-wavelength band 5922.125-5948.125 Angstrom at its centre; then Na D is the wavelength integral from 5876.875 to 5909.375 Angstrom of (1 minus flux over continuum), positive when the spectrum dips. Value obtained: 2.8 Angstrom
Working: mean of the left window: 13.5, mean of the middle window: 12.5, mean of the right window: 14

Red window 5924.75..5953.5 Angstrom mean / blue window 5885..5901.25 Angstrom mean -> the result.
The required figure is 1.26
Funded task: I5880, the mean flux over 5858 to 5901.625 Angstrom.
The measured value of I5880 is 12.6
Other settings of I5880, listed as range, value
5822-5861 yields 14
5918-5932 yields 13.7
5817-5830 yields 14.2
